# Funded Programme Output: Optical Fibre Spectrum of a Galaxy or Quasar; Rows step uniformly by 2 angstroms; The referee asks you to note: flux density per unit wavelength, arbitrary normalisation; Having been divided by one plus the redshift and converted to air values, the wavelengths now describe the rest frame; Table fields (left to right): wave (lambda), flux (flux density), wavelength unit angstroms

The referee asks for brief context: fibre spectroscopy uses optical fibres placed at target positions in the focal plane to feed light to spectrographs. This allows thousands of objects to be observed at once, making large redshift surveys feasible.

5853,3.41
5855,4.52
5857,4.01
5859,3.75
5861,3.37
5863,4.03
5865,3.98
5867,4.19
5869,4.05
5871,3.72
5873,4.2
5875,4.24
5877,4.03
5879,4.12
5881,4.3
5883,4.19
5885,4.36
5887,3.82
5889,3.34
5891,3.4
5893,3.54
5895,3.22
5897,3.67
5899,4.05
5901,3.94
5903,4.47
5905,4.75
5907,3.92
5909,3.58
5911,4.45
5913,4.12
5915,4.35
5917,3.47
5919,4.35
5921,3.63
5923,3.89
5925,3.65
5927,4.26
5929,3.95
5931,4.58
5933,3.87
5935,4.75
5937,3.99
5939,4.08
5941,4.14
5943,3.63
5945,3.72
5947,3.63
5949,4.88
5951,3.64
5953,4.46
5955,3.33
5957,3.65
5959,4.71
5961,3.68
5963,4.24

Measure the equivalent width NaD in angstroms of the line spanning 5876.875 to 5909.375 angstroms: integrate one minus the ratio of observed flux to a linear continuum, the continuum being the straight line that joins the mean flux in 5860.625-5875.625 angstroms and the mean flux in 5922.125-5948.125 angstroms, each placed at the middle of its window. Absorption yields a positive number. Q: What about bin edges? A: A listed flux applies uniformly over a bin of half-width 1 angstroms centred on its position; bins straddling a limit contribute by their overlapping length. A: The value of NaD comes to 0.6 angstroms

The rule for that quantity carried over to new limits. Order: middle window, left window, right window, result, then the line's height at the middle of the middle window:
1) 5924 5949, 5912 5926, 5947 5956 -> -0.5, 3.98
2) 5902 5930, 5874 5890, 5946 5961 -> -0.2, 4.04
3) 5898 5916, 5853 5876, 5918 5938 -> -0.6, 4.05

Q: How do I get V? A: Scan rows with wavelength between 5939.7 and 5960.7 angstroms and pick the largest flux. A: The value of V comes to 4.88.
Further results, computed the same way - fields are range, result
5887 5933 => 4.75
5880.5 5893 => 4.36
